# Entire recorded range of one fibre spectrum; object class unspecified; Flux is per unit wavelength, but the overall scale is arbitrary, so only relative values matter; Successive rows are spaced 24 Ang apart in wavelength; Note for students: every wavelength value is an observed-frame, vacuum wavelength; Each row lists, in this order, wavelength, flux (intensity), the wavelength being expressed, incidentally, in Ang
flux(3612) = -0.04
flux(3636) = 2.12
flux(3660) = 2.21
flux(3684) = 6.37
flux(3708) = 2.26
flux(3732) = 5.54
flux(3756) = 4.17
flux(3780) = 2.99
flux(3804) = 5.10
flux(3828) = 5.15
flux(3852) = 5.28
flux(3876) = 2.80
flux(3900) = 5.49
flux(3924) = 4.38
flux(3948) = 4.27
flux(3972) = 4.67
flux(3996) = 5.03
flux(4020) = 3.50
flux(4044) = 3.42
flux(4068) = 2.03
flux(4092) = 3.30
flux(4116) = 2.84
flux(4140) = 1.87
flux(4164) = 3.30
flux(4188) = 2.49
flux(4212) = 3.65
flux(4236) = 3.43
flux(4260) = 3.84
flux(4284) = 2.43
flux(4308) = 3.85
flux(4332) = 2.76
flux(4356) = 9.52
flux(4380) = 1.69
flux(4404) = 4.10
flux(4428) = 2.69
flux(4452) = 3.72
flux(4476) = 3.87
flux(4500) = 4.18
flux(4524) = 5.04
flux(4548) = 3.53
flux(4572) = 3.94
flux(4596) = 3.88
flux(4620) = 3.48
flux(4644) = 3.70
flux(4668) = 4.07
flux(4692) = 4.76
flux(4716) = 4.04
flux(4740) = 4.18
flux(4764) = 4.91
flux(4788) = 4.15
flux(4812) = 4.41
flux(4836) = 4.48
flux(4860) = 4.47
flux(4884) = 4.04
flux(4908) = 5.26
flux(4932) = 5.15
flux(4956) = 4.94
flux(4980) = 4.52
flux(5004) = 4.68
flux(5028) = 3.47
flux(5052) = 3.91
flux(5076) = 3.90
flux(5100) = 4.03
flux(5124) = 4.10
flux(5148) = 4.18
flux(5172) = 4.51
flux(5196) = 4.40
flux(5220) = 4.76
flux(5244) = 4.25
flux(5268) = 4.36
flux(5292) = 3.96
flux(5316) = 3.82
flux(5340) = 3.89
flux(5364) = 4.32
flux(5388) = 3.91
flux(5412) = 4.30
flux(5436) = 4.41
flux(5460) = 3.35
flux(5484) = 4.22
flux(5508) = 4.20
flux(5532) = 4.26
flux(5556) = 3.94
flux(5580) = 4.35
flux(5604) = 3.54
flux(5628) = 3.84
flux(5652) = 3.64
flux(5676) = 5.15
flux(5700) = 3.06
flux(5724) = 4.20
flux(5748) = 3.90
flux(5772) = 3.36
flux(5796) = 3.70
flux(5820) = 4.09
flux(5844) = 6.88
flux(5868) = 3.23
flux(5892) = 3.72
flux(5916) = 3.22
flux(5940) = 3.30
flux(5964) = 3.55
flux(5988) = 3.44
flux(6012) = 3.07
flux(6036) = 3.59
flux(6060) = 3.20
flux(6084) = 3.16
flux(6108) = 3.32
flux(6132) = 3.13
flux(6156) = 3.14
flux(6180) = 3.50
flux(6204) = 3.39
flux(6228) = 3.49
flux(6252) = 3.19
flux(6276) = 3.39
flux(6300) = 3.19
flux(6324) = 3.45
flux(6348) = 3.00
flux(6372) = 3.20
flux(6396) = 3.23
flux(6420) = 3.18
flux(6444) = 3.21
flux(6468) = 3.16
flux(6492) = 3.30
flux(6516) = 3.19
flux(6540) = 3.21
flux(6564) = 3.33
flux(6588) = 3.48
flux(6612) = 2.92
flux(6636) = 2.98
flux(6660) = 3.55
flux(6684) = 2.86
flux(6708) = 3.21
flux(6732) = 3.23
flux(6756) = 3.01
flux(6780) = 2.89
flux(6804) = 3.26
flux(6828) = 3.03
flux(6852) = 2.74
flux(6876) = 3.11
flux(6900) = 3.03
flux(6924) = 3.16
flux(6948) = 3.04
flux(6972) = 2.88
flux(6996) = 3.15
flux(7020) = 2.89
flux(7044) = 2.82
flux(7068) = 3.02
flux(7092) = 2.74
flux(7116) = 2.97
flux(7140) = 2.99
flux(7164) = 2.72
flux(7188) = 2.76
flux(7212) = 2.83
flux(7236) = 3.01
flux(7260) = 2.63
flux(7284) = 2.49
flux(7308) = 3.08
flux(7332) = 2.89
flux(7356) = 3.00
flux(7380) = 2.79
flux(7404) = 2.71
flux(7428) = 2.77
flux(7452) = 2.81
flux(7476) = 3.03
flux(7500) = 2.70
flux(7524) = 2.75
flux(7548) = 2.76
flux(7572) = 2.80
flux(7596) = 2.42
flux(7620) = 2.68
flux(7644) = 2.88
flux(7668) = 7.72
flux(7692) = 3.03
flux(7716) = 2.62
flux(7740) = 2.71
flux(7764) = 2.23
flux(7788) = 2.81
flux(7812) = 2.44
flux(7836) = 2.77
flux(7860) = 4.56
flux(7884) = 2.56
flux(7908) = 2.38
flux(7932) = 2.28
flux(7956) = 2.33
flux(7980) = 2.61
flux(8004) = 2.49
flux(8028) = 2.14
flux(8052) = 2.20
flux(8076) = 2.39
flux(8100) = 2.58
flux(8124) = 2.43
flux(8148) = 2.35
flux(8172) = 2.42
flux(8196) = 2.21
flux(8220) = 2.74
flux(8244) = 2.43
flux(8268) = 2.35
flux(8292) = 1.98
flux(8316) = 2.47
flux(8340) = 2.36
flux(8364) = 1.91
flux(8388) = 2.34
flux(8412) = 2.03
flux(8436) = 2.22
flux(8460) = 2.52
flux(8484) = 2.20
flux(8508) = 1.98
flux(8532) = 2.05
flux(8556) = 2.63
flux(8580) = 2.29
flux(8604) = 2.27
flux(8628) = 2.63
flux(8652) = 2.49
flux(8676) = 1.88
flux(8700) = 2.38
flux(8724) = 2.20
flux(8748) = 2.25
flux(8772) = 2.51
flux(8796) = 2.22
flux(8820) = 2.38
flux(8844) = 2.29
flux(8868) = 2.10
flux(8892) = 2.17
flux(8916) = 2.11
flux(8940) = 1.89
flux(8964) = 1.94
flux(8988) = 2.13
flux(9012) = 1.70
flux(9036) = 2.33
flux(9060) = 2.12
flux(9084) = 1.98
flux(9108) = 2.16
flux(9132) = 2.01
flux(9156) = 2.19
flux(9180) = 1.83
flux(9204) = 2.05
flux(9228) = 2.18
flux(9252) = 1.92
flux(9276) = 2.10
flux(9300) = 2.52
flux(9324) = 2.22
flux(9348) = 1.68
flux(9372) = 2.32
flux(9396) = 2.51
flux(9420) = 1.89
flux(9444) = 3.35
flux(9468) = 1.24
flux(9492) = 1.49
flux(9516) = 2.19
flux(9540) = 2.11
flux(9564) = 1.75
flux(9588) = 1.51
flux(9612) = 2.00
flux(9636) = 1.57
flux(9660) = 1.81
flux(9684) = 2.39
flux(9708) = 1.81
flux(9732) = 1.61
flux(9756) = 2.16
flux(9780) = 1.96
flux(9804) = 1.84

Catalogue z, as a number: 0.168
